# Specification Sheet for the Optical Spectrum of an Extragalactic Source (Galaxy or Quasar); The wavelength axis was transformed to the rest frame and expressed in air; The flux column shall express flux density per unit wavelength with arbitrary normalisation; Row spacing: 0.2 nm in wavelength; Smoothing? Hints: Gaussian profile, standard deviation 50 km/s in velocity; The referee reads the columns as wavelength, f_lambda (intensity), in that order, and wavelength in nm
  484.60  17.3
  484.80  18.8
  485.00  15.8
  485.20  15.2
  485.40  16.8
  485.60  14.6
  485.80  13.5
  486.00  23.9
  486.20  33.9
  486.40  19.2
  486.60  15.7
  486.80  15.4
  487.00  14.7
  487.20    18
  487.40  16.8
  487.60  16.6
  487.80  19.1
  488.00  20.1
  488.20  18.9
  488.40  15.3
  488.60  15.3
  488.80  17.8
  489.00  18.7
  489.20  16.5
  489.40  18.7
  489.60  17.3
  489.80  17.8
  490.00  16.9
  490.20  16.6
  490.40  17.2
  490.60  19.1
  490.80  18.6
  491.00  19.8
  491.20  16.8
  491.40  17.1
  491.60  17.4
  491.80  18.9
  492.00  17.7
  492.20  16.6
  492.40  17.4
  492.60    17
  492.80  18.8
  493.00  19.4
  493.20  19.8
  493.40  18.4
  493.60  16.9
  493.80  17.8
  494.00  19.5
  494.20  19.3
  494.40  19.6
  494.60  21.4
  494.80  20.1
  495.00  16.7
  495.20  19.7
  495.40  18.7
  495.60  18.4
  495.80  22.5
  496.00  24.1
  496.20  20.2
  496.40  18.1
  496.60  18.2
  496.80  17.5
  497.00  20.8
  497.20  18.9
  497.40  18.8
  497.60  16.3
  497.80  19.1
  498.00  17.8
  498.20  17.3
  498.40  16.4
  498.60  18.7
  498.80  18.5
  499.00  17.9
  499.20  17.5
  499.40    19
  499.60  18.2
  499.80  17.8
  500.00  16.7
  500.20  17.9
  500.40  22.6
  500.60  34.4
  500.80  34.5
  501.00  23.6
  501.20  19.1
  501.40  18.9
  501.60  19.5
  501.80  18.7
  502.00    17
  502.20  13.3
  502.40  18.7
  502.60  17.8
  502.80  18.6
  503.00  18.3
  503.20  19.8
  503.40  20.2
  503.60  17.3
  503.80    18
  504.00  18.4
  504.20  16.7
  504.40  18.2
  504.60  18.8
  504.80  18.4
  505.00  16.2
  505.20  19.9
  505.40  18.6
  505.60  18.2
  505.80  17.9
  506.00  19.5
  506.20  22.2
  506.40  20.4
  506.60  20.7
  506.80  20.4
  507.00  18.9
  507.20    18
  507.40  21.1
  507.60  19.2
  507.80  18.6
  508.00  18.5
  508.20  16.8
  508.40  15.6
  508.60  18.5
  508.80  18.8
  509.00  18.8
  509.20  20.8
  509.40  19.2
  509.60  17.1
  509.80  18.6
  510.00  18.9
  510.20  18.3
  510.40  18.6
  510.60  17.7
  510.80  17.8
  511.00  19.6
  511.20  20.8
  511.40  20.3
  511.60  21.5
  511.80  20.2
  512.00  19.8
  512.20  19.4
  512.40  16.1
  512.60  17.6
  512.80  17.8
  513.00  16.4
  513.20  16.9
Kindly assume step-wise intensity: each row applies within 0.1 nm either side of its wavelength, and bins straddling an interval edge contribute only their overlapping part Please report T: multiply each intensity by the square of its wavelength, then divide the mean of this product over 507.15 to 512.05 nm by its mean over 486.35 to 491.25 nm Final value 1.2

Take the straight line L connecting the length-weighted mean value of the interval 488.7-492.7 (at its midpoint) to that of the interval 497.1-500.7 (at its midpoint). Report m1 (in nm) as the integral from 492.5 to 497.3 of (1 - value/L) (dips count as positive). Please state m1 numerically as -0.215 nm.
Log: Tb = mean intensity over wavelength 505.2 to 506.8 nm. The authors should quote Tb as 19.7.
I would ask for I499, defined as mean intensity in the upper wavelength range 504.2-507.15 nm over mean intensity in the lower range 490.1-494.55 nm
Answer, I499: 1.05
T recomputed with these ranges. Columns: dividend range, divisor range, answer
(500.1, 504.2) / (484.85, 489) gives 1.20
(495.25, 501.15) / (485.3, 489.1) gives 1.15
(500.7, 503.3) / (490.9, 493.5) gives 1.14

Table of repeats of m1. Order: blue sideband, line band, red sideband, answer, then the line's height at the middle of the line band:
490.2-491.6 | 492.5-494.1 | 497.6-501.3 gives 0.013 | 18.6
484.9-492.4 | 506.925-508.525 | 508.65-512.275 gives 0.060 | 19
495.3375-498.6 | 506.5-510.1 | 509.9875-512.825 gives 0.033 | 19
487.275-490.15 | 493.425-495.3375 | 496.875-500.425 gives -0.109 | 17.9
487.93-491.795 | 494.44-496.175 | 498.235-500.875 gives -0.078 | 19.3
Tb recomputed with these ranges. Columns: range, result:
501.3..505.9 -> 18.1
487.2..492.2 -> 17.7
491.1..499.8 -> 18.6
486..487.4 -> 19.6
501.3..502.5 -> 17.7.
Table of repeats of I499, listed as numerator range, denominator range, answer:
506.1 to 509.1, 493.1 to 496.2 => 0.98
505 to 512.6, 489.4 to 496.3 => 1.02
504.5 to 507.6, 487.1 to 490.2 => 1.10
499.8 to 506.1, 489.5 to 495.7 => 1.07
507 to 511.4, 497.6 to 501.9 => 0.93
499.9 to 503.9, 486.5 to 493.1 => 1.16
